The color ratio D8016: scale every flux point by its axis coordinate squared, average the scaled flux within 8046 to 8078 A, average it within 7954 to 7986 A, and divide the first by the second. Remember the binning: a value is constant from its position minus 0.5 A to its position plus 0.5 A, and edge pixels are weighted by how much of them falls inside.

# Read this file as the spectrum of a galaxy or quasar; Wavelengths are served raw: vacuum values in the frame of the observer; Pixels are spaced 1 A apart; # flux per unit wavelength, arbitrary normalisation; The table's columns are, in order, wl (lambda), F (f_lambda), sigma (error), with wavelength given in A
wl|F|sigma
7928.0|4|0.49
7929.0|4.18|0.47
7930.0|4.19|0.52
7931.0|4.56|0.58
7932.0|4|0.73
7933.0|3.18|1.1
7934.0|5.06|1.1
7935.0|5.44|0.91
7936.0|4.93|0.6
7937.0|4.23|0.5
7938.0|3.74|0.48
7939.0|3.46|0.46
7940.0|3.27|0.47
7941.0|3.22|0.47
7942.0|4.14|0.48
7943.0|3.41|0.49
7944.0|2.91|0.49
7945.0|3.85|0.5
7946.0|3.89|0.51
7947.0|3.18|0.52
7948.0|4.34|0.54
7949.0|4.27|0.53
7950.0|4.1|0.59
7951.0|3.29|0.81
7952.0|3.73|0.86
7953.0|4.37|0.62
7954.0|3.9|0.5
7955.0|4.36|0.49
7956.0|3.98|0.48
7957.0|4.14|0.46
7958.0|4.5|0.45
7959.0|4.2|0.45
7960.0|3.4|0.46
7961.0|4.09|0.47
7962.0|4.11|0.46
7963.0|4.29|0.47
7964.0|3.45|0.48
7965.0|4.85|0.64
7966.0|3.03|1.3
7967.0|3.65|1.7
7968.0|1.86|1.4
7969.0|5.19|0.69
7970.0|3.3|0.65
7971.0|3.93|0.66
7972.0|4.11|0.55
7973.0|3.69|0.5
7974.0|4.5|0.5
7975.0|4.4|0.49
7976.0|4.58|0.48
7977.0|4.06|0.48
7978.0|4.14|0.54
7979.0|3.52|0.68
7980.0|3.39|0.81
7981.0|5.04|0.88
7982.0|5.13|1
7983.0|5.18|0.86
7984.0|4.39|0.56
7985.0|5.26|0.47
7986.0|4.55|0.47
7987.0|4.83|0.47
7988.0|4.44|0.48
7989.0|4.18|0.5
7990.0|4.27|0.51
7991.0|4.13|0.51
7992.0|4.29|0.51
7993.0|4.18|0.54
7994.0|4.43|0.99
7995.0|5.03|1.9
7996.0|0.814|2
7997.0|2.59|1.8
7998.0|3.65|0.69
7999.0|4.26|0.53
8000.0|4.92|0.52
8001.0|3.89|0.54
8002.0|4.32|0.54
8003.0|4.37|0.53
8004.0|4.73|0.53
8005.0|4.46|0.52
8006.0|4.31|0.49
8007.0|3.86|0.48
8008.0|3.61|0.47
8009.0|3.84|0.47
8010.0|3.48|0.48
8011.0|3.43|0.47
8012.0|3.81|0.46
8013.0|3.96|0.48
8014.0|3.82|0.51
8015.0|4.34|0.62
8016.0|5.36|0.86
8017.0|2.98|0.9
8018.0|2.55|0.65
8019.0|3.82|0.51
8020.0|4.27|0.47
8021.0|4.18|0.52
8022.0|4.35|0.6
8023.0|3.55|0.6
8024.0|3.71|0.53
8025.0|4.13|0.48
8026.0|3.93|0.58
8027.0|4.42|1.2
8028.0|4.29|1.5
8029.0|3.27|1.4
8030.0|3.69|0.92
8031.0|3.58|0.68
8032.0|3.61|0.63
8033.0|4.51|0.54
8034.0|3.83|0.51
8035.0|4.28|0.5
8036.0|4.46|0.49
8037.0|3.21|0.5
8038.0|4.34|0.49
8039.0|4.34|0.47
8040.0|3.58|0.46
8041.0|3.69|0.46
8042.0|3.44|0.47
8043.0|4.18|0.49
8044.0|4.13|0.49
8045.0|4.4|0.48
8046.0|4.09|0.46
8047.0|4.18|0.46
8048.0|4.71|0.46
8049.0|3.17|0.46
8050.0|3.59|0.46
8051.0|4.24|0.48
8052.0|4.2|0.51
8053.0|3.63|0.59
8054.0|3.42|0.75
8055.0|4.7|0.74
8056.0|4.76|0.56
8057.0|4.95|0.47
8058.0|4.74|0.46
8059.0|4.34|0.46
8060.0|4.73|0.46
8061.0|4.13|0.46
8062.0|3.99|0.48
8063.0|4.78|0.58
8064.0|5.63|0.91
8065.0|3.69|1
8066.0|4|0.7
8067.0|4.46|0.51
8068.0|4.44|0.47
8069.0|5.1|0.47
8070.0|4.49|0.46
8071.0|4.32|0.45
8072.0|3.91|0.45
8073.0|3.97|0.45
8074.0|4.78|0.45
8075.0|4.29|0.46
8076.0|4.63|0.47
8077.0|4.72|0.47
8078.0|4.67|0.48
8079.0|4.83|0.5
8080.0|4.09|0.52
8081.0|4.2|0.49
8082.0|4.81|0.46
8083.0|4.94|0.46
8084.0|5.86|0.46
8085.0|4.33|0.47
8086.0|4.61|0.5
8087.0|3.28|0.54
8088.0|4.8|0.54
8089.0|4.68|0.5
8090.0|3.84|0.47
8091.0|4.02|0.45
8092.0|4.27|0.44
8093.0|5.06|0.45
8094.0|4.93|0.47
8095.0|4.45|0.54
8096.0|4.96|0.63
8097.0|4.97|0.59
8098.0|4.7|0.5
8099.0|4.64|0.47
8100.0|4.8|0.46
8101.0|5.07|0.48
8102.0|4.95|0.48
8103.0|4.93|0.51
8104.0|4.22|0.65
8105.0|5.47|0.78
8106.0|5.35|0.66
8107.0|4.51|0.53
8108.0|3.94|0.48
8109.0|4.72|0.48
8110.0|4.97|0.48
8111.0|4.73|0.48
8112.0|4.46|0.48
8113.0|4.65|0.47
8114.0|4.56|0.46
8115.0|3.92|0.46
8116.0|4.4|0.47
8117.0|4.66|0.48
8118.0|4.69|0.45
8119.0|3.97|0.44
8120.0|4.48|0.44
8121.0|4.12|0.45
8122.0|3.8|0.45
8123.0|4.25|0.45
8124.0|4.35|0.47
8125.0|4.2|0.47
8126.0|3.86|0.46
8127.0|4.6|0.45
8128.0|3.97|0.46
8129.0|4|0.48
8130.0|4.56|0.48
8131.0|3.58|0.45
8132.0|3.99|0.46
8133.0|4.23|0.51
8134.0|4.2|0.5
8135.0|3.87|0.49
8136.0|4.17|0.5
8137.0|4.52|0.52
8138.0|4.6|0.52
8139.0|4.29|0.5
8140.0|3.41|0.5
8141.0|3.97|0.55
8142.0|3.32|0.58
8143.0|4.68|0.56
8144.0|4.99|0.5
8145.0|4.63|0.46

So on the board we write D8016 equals 1.1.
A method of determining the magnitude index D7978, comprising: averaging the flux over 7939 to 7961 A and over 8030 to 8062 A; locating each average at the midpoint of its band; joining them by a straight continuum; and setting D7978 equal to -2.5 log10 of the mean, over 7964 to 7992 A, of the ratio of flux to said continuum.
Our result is -0.08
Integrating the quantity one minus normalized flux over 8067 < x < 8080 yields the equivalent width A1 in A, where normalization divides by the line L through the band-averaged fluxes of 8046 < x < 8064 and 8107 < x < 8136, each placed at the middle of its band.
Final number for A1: -0.6 A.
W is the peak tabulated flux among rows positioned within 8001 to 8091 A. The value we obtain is 5.86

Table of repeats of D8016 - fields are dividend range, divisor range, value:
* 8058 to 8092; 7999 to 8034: 1.14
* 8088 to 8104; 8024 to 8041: 1.20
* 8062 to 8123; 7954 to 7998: 1.15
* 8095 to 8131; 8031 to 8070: 1.09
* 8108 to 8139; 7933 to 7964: 1.13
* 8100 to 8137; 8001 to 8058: 1.12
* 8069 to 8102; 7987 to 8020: 1.18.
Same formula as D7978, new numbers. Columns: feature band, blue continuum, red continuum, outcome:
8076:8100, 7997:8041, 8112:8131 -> -0.11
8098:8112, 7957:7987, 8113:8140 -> -0.14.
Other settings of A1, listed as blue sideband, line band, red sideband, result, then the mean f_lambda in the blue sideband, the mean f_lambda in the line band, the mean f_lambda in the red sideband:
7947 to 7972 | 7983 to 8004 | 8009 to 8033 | -1.57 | 3.92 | 4.18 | 3.86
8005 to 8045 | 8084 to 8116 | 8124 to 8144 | -4.38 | 3.91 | 4.62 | 4.13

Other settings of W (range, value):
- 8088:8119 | 5.47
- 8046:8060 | 4.95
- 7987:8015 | 5.03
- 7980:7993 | 5.26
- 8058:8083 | 5.63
